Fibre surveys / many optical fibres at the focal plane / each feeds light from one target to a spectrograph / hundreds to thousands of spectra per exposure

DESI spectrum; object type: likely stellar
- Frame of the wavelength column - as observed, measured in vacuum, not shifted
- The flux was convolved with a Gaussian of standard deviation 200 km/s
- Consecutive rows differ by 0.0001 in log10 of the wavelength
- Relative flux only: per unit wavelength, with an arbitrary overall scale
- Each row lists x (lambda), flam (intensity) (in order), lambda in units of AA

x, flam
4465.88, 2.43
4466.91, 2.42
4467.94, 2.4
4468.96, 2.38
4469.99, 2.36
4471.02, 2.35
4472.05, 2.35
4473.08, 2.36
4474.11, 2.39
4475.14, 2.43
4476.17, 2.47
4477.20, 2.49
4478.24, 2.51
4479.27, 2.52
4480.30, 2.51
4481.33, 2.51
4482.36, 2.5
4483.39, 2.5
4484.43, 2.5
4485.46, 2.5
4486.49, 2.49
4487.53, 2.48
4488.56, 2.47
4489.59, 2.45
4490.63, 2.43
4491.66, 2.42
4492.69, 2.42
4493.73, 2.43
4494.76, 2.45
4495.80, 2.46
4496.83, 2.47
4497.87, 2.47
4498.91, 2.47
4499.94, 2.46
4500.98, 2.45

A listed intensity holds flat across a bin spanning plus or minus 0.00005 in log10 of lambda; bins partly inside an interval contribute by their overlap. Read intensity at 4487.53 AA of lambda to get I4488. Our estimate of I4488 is 2.48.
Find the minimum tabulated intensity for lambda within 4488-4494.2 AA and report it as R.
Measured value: 2.42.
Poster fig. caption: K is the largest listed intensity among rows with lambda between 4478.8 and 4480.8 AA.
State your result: 2.52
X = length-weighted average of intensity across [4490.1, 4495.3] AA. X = 2.43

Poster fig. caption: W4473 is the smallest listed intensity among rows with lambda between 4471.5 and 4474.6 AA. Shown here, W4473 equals 2.35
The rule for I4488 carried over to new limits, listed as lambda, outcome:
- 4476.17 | 2.47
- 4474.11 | 2.39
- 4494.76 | 2.45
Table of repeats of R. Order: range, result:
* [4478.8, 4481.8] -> 2.51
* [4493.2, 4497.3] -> 2.43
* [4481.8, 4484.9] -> 2.5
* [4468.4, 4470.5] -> 2.36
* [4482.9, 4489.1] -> 2.47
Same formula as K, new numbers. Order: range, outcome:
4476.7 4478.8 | 2.51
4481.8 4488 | 2.5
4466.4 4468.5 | 2.42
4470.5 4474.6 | 2.39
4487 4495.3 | 2.48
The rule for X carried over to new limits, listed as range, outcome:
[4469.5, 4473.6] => 2.35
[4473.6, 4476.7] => 2.43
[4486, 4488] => 2.48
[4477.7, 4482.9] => 2.51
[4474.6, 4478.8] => 2.47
